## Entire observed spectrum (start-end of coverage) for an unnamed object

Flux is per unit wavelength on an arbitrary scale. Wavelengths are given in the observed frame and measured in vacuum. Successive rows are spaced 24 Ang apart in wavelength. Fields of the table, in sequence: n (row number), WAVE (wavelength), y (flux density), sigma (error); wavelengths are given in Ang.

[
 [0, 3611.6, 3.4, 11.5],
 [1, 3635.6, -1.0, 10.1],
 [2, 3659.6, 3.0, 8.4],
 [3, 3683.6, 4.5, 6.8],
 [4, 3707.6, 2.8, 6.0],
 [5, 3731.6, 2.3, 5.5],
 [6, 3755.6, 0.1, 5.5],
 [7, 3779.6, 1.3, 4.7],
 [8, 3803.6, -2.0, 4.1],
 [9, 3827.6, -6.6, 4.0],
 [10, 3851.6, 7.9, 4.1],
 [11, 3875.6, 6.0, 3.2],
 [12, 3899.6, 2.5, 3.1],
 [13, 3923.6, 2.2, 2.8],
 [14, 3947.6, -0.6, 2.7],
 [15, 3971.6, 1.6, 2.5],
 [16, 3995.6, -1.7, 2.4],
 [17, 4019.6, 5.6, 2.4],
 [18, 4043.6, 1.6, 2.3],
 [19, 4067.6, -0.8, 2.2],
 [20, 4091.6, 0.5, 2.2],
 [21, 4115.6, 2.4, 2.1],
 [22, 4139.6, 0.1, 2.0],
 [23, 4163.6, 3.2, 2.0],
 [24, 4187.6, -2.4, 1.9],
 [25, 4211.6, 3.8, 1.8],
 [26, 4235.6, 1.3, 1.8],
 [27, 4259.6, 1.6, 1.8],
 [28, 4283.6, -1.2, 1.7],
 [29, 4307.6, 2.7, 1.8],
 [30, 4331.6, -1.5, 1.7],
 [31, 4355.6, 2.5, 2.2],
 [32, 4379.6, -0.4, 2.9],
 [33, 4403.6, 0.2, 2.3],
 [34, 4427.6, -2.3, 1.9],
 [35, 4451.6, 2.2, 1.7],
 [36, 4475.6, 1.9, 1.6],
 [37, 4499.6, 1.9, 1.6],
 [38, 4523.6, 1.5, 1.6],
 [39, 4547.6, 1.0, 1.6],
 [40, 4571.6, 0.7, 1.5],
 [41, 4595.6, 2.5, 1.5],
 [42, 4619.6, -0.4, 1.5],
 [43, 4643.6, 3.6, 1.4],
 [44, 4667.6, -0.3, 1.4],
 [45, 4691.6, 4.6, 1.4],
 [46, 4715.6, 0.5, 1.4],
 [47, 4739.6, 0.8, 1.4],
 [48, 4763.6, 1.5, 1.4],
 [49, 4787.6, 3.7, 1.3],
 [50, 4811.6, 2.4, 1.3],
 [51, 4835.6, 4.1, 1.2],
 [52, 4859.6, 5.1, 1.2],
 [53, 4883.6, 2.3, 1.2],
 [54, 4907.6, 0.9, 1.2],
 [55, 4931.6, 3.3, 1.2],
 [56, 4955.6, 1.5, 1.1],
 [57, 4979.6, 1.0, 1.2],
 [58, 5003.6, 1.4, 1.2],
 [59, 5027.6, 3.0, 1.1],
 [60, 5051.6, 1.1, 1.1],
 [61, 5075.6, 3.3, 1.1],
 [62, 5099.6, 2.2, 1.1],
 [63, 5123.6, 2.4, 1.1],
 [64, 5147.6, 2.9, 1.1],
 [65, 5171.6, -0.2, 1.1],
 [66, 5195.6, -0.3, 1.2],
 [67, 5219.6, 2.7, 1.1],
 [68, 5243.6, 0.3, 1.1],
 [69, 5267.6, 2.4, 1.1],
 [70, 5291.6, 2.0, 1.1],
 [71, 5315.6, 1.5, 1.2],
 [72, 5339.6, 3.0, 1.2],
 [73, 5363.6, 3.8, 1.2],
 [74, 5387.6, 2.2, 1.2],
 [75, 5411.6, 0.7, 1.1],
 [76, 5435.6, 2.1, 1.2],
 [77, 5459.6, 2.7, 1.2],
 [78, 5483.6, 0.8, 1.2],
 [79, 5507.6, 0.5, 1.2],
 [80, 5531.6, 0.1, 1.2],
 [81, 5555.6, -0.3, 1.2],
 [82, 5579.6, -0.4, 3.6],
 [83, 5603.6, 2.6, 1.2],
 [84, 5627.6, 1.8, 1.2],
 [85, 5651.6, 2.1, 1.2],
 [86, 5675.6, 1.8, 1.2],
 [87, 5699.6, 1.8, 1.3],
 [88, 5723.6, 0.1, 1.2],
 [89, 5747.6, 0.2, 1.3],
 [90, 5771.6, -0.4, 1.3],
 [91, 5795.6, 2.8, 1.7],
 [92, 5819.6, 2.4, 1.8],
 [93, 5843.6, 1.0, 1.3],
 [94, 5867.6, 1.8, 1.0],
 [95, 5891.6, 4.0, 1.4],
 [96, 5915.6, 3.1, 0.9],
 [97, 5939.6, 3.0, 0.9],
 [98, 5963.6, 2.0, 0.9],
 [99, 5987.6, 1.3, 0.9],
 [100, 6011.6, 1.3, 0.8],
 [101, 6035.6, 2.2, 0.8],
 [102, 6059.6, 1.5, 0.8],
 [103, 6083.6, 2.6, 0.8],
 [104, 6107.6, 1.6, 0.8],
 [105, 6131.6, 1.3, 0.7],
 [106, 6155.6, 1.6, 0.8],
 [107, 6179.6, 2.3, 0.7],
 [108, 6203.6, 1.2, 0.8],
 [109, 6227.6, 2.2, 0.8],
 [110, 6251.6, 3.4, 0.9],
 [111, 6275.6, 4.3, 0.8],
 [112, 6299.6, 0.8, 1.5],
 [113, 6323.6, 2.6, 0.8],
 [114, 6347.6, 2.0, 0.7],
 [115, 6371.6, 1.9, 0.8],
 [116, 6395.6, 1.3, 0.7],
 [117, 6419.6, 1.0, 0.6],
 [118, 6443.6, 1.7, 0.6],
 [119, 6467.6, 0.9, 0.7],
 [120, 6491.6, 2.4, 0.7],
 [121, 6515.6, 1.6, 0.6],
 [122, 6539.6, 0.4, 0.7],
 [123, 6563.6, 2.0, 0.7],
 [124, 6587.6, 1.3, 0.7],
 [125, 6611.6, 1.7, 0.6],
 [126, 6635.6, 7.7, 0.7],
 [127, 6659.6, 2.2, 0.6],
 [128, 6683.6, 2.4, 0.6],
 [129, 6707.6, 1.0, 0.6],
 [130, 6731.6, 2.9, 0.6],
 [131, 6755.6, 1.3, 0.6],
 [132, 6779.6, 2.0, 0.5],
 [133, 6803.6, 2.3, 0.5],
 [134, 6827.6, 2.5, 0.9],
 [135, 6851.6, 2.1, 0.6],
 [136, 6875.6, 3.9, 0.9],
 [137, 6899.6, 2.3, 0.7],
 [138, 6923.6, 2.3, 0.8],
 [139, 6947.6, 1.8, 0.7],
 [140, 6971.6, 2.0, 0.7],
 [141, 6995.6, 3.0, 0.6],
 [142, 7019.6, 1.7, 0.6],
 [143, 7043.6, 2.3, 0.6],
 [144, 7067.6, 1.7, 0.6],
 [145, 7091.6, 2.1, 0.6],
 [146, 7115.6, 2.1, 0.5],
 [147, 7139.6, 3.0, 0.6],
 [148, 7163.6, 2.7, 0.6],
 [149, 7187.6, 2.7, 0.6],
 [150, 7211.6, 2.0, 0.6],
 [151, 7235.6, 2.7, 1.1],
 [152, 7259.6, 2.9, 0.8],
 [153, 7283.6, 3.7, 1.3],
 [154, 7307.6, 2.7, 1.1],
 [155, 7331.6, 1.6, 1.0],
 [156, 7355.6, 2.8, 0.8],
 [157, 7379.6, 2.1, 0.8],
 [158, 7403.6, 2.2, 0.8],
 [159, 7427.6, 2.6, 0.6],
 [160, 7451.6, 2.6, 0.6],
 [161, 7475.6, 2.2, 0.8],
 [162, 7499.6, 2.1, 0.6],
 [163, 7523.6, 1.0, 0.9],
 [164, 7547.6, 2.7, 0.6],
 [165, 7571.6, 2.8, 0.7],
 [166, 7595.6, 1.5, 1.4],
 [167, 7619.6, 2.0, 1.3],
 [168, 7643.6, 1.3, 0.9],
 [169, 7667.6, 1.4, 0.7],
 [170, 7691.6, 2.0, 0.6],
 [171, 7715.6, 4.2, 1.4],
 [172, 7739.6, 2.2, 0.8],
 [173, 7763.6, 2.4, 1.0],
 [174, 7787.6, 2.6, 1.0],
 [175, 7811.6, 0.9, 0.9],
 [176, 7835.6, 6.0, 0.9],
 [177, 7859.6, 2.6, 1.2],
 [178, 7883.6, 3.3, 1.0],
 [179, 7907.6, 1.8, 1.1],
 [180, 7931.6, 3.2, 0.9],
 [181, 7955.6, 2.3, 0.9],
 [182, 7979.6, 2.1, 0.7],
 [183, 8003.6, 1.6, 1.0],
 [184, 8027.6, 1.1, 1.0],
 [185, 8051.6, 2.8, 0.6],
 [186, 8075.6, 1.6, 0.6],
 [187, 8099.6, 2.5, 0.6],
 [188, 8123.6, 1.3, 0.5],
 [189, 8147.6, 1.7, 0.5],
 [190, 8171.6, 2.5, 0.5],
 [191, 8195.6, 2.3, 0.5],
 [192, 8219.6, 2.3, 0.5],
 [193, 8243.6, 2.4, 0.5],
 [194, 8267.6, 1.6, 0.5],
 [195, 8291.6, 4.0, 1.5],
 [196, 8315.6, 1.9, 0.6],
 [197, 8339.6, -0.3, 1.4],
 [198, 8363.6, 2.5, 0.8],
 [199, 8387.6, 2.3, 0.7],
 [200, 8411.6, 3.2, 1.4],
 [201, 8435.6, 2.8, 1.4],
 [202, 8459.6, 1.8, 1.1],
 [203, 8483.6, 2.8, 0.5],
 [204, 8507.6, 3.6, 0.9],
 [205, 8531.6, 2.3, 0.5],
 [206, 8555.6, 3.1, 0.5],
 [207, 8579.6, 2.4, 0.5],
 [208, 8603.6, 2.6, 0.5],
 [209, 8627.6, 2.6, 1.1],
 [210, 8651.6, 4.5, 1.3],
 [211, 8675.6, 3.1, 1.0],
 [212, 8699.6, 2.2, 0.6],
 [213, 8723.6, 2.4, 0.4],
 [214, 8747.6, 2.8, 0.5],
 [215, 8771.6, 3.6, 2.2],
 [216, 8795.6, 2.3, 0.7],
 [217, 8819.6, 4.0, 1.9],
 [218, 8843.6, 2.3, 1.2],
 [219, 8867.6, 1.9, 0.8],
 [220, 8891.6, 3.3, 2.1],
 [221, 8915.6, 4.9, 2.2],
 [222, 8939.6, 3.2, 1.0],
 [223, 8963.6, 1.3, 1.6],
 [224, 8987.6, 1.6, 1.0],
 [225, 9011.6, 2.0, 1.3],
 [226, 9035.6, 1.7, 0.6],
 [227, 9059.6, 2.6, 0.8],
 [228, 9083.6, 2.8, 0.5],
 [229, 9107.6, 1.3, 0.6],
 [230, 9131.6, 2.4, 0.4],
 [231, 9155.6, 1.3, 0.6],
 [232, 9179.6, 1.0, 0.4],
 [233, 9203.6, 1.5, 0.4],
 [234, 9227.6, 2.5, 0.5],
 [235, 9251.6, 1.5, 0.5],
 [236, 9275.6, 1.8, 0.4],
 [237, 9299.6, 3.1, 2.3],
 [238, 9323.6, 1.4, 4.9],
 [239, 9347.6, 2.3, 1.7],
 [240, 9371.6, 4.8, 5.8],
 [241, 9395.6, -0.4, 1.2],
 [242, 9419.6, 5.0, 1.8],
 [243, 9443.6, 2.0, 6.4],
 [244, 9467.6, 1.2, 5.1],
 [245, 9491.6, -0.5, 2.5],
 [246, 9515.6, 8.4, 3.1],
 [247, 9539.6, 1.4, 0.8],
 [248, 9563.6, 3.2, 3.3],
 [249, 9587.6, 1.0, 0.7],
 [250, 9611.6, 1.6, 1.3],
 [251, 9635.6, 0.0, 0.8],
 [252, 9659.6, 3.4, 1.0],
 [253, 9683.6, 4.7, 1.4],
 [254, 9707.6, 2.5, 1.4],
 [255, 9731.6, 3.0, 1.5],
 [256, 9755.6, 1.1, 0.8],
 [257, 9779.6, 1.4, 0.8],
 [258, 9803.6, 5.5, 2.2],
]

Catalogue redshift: 0.779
